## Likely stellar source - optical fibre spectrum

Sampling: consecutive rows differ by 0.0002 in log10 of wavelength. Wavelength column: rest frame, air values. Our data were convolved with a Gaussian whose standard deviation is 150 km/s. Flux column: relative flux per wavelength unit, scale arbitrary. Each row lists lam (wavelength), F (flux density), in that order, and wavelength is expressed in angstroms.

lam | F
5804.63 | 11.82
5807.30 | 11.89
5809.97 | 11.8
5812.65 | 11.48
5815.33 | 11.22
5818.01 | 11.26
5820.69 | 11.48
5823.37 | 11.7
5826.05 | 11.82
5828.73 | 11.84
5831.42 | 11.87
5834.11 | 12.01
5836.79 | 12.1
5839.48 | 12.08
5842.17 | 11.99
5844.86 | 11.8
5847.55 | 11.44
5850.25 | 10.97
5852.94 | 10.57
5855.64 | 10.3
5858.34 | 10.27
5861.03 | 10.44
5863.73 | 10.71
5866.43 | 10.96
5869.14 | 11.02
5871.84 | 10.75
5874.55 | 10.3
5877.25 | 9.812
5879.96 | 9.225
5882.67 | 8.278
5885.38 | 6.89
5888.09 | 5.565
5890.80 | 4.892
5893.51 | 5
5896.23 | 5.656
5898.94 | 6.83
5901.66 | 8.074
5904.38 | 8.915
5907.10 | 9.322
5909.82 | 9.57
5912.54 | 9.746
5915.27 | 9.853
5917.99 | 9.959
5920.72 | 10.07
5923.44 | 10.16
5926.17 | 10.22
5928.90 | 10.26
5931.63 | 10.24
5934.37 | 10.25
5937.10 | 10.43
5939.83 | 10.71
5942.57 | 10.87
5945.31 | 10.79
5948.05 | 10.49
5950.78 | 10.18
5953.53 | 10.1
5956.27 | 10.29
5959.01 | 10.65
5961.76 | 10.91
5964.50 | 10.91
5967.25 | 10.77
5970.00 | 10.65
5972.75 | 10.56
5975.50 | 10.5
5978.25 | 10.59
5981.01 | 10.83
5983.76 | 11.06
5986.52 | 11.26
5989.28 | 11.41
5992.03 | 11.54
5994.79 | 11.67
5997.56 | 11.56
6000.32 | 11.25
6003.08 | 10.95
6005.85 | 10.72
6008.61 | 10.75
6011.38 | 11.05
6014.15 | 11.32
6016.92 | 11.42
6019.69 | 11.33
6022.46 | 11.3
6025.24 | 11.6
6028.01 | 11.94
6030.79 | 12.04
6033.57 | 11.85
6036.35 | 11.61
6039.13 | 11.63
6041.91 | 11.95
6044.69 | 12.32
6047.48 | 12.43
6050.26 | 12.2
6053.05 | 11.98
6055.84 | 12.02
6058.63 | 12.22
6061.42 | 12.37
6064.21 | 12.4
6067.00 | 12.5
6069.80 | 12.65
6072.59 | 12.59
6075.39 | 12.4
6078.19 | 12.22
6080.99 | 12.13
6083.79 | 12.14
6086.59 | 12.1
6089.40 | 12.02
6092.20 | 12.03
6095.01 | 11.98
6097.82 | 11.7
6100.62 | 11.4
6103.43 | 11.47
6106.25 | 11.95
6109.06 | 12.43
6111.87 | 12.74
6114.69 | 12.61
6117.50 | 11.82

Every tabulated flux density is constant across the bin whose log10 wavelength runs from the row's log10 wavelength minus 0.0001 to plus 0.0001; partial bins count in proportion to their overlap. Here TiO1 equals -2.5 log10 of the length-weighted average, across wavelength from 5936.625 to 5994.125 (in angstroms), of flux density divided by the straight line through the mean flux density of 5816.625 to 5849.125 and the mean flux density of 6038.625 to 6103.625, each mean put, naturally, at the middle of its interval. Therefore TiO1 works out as 0.12 mag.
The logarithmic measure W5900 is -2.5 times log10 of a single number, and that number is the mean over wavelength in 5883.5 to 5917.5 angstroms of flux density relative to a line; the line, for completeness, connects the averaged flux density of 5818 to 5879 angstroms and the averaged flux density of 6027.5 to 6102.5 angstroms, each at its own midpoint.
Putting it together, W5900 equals 0.44 mag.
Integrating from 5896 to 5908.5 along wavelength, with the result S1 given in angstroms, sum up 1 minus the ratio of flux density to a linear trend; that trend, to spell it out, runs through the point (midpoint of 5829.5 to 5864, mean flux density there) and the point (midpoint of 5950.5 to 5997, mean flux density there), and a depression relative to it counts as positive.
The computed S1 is 3.54 angstroms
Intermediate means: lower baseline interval 11.3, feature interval 7.96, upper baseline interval 10.8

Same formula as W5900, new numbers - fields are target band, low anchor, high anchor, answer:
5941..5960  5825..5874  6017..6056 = 0.11 mag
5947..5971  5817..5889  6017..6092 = 0.08 mag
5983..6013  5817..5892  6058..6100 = 0.04 mag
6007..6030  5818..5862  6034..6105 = 0.06 mag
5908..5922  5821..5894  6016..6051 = 0.10 mag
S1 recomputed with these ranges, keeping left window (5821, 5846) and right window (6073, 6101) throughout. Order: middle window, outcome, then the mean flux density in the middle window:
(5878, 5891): 5.1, 7.28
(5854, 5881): 3.5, 10.4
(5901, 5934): 6.1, 9.75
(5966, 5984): 2.0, 10.7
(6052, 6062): -0.1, 12.1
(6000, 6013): 1.2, 10.9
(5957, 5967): 1.0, 10.8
